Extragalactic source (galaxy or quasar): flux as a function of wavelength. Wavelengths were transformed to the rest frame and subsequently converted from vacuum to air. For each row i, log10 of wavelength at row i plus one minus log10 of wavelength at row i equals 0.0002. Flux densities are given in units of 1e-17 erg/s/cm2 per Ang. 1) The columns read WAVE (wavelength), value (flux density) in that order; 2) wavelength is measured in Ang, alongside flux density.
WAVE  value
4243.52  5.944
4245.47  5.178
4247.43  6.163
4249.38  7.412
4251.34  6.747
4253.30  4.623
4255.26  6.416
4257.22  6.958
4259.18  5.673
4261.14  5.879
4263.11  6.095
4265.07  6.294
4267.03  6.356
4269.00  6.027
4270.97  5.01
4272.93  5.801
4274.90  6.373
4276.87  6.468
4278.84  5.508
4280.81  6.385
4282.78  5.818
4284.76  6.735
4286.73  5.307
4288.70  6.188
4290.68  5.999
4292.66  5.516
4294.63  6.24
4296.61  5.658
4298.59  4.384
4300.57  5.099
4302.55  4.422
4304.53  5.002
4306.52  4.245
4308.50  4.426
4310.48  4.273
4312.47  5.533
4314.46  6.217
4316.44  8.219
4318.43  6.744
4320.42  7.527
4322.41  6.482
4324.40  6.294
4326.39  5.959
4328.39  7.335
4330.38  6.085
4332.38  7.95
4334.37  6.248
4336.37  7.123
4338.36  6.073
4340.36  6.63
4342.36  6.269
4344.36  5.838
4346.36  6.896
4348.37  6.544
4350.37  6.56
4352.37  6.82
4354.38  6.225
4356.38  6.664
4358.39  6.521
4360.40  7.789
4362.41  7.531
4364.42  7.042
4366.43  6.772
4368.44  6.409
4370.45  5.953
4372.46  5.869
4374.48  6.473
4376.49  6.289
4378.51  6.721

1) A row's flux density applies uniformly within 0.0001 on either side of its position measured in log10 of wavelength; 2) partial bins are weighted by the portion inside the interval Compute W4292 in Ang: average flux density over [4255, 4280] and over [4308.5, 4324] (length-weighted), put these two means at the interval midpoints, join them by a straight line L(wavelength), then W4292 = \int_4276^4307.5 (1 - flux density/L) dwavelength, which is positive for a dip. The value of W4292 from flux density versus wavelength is 3.1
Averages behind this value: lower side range 6.06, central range 5.56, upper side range 6.3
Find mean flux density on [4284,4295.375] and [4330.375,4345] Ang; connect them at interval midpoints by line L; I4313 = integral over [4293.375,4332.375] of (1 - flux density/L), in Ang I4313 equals 2.7 Ang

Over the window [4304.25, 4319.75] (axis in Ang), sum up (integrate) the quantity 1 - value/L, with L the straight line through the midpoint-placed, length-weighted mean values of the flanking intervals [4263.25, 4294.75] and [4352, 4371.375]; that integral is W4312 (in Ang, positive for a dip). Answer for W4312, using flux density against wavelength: 1.6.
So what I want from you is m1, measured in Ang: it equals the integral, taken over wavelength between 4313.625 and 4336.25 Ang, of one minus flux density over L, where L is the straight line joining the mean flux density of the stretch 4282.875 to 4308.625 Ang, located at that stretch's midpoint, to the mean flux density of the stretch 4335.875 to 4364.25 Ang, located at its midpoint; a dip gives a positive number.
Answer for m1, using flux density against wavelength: -2.9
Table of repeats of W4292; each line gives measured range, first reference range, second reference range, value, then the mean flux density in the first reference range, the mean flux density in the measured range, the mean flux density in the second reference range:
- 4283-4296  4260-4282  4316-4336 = 0.7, 6.01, 5.98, 6.85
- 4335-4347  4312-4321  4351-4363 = 0.8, 6.89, 6.45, 6.89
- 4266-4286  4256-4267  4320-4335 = 0.9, 6.2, 6.04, 6.72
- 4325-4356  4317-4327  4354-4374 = 0.6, 6.7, 6.57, 6.69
